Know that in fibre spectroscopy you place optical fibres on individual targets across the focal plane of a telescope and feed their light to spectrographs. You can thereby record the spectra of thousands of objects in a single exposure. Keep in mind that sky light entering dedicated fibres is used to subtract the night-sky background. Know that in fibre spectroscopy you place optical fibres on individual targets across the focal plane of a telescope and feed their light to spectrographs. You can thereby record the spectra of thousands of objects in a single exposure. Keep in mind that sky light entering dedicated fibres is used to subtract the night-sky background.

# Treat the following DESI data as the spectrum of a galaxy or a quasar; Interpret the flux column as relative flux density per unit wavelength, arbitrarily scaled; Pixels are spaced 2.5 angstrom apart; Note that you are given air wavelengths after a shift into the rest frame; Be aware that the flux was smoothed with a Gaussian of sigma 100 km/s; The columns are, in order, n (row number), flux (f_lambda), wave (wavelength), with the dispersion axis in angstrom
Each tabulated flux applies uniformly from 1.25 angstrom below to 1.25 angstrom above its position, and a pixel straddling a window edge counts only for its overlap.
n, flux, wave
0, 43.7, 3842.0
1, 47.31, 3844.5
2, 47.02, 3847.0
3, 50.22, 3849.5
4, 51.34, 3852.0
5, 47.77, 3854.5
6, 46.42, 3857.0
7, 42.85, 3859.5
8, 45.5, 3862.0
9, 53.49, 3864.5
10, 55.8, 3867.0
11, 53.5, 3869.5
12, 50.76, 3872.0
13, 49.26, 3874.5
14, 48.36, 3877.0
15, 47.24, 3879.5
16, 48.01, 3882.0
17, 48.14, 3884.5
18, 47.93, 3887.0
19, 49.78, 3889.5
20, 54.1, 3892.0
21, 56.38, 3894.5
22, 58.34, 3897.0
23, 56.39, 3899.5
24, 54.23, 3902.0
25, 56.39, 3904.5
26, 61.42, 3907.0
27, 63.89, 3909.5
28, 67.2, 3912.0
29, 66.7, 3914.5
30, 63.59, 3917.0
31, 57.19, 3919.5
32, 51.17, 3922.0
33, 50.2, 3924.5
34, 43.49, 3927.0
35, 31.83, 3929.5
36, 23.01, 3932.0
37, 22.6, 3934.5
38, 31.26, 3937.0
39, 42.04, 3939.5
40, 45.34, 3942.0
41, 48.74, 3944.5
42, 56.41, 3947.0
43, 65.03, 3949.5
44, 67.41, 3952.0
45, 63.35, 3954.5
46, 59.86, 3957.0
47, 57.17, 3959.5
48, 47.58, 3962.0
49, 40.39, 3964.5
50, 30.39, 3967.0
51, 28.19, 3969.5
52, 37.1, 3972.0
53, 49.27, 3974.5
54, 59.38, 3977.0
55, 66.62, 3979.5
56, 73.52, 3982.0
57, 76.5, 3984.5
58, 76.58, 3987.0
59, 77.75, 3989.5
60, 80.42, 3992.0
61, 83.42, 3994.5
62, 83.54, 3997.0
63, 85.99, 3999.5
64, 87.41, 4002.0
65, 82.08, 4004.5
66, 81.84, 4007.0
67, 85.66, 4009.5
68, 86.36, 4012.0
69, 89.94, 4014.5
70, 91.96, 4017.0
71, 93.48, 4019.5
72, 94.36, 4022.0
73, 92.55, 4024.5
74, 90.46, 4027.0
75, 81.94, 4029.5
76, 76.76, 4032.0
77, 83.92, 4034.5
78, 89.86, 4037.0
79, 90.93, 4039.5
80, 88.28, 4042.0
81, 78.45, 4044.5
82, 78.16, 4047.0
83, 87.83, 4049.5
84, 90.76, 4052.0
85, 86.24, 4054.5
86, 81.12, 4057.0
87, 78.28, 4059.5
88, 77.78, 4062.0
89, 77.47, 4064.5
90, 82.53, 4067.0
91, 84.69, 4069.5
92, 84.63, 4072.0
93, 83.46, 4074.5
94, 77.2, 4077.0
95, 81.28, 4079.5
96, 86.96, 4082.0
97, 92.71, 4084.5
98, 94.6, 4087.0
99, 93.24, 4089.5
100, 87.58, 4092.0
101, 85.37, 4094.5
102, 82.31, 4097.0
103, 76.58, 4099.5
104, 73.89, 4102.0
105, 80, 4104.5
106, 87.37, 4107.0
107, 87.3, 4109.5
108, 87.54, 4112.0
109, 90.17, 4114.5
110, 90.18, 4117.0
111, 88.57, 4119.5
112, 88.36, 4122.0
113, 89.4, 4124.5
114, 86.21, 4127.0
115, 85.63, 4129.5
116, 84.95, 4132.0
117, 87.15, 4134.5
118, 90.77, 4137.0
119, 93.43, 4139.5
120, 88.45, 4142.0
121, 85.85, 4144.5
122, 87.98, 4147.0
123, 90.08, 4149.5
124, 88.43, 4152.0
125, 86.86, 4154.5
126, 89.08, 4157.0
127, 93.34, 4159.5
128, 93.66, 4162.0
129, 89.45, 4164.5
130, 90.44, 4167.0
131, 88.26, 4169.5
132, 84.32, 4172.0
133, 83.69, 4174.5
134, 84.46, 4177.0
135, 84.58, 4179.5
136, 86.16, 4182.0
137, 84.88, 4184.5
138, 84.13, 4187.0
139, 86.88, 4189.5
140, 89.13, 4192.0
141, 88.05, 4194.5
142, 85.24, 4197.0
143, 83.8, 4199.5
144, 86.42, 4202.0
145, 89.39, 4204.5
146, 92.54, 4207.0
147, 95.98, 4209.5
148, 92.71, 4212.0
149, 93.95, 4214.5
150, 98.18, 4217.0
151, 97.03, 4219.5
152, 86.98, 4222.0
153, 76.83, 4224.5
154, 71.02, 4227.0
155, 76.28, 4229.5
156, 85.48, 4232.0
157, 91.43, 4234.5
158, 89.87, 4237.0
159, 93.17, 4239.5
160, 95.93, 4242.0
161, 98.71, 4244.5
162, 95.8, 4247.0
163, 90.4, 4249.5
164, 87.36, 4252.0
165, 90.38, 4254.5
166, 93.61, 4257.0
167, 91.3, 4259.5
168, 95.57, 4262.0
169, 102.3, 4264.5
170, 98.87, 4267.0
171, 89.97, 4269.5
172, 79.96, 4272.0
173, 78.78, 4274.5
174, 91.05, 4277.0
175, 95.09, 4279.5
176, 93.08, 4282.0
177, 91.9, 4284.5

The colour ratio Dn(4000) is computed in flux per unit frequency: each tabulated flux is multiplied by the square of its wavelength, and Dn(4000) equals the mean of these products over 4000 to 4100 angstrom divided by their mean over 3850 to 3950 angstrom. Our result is 1.8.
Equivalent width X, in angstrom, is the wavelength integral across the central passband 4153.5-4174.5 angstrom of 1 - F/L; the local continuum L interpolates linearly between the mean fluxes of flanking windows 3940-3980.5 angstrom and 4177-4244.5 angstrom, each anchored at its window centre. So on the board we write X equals -2.1 angstrom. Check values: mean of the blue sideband 51.1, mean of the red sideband 88.1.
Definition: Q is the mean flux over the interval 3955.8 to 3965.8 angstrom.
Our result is 51.1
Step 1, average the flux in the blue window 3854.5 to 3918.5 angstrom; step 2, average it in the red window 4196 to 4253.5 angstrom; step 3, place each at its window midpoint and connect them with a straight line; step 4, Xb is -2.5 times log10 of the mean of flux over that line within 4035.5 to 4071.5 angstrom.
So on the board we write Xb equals -0.175 mag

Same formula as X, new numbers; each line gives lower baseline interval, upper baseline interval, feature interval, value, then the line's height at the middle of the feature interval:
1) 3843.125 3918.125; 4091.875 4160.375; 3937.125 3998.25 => 6.4 angstrom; 65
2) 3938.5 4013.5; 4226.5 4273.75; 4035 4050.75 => -3.3 angstrom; 70.7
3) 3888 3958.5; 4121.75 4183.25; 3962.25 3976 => 4.9 angstrom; 59.5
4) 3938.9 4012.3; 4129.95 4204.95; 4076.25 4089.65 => -1.8 angstrom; 77.2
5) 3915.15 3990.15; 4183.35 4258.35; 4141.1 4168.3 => -3.3 angstrom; 79.8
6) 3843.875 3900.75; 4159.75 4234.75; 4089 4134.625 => -4.8 angstrom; 77.6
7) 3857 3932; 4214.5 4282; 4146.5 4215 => -4.5 angstrom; 82.9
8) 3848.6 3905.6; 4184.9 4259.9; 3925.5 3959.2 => 6.9 angstrom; 58.2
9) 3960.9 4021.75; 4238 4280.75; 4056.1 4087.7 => -2.3 angstrom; 77.4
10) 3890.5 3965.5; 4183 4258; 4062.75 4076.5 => -2.4 angstrom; 70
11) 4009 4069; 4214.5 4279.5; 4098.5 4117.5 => 0.7 angstrom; 87.1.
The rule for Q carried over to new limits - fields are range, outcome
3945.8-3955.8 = 63.1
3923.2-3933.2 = 37.3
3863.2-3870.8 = 54.2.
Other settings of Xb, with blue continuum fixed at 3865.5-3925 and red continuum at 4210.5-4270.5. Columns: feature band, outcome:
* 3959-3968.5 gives 0.41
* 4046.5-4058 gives -0.20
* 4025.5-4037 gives -0.21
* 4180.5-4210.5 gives -0.02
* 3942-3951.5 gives 0.08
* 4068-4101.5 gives -0.14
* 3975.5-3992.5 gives -0.13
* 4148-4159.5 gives -0.09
